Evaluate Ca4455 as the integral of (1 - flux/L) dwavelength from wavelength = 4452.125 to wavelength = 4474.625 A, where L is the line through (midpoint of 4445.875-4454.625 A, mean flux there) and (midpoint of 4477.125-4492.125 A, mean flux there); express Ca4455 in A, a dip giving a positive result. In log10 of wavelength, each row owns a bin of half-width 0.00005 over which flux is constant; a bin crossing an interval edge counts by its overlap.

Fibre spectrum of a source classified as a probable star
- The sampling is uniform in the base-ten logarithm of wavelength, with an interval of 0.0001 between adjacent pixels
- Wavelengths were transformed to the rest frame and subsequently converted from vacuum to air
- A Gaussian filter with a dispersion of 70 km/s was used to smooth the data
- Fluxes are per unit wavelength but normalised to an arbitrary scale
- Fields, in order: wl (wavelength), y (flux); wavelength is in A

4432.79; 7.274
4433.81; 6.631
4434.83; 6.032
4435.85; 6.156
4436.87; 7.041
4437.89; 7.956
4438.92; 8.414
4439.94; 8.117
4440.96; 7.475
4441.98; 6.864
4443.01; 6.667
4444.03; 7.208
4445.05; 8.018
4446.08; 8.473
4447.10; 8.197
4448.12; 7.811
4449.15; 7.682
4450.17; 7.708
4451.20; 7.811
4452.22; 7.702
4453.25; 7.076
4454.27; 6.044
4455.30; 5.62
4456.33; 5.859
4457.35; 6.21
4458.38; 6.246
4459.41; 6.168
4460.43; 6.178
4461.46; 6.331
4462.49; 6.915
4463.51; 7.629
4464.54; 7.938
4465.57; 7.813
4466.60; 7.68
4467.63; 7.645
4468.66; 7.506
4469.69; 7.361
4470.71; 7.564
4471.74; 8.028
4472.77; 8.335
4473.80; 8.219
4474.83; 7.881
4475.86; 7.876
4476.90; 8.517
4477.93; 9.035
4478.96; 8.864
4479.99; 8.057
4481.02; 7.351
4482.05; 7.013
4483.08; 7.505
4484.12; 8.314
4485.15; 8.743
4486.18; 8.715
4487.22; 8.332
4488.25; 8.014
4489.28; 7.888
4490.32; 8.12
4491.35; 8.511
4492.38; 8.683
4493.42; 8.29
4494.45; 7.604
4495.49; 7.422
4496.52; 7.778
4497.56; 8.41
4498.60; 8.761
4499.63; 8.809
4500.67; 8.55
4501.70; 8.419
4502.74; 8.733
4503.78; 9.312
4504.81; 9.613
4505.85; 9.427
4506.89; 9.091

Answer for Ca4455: 2.2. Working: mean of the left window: 7.62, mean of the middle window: 7.09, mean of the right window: 8.2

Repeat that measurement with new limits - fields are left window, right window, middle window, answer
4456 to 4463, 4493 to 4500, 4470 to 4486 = -2.0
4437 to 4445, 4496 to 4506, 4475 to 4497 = 0.9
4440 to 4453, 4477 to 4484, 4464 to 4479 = -0.1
